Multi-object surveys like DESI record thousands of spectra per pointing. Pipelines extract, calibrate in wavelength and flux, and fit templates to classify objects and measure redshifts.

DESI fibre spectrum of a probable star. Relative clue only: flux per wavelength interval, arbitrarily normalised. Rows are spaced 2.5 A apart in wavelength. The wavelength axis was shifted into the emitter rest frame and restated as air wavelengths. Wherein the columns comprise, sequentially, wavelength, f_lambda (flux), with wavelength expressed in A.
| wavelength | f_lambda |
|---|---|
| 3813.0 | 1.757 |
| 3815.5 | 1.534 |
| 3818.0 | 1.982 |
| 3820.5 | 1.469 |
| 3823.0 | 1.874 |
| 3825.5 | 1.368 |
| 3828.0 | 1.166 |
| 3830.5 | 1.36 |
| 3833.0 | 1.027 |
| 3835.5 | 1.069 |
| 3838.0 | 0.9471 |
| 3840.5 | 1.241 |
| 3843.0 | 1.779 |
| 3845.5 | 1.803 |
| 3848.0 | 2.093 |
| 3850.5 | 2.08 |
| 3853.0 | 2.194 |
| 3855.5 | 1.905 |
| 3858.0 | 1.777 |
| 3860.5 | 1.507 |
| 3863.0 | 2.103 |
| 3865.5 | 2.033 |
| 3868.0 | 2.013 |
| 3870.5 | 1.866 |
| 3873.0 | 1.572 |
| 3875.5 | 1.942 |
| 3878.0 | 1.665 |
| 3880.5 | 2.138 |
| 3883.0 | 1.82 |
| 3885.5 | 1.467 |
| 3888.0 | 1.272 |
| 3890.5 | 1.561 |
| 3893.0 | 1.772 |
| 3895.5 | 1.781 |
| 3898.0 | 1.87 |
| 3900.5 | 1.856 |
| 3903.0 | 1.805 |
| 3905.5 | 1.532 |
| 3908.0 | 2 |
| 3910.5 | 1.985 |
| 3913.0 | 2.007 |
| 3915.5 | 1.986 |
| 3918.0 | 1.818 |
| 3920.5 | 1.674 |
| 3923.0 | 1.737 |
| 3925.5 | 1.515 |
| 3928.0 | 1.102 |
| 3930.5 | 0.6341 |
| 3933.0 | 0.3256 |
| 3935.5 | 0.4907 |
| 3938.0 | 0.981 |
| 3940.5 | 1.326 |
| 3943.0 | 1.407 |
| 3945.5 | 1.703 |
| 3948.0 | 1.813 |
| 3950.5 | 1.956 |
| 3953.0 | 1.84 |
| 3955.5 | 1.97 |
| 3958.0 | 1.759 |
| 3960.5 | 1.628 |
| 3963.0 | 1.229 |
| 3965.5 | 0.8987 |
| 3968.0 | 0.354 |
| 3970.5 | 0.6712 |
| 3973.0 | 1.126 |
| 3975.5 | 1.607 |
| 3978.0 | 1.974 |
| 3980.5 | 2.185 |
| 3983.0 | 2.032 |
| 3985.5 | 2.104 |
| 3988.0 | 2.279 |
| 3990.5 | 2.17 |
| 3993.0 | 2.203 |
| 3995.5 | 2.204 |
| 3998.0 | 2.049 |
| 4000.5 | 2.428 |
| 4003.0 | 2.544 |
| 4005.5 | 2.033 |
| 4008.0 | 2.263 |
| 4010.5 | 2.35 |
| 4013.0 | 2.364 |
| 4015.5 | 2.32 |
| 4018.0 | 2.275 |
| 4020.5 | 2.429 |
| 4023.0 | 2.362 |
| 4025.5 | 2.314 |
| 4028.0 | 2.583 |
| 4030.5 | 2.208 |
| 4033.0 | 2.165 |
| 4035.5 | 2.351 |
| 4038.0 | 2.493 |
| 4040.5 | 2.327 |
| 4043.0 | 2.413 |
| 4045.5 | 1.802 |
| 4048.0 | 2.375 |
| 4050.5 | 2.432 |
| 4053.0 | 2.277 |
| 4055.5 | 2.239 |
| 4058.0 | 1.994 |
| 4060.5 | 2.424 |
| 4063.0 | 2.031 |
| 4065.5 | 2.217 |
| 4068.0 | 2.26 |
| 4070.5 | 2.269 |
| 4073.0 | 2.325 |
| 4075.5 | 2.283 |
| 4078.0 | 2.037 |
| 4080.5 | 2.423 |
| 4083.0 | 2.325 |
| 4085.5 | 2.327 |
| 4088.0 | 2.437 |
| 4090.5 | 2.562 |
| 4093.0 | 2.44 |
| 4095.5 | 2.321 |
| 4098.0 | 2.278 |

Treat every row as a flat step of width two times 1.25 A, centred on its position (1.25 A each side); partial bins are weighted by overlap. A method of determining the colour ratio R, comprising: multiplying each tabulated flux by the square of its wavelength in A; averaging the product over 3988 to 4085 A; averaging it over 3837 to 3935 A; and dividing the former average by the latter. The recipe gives 1.5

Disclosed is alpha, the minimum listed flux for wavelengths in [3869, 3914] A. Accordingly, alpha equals 1.272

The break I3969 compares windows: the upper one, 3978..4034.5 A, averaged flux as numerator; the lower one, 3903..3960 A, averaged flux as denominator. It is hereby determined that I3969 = 1.47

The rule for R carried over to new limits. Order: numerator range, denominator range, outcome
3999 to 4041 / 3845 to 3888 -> 1.36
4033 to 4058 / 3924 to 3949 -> 2.13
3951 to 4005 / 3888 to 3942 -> 1.22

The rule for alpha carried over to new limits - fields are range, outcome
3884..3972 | 0.3256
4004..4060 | 1.802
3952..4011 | 0.354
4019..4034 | 2.165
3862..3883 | 1.572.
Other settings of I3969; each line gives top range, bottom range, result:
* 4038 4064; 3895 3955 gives 1.45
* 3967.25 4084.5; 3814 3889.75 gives 1.29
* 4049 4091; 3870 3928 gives 1.30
